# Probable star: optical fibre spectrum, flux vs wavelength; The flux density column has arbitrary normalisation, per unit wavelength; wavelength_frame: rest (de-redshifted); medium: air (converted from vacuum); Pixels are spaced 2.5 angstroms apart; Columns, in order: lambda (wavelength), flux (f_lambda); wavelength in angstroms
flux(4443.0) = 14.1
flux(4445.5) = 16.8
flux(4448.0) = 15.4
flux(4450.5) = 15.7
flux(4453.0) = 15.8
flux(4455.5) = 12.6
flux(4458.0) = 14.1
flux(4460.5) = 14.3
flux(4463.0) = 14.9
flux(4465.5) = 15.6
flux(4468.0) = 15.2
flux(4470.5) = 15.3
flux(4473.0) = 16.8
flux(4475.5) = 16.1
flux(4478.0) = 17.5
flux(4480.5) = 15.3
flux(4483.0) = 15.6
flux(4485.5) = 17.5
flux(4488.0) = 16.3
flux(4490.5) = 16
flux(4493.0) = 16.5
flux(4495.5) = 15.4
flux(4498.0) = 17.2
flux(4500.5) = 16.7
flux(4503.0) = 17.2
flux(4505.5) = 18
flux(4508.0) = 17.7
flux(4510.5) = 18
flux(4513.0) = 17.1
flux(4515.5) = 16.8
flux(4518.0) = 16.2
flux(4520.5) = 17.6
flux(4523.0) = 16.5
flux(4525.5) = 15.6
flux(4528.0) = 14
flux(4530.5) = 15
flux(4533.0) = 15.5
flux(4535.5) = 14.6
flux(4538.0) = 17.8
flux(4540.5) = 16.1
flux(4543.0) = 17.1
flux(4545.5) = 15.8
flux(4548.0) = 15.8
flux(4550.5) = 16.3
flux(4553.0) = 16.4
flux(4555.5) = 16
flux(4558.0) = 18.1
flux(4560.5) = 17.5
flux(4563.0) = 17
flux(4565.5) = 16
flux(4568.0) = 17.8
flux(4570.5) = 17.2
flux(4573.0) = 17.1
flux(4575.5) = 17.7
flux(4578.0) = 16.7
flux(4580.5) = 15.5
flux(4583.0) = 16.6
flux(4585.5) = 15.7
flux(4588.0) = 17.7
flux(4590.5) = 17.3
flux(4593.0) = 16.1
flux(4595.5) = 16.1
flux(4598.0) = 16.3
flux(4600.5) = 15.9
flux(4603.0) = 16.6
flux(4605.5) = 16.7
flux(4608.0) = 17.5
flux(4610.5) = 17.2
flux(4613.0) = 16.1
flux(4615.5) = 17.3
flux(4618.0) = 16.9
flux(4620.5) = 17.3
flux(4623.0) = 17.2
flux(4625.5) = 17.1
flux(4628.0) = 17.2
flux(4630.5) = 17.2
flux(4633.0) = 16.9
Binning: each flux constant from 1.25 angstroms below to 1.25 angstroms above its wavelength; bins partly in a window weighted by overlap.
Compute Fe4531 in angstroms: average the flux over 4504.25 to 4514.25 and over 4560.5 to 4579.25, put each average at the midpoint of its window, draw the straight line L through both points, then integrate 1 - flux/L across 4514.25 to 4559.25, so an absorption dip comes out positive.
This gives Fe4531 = 3.2 angstroms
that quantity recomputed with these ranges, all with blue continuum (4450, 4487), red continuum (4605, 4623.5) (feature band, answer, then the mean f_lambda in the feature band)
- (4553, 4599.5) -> -0.4 angstroms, 16.8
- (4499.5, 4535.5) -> -1.1 angstroms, 16.5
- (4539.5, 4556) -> 0.1 angstroms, 16.2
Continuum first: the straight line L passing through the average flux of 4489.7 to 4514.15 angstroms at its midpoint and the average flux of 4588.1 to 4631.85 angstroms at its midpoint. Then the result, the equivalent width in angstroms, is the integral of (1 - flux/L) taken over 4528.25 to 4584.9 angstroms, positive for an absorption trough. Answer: 1.5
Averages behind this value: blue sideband 17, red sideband 16.8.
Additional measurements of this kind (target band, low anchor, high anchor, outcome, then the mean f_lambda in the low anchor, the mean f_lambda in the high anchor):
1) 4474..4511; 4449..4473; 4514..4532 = -3.0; 14.9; 16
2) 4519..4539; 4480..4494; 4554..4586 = 0.9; 16.2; 16.9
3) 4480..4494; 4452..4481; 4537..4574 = -0.5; 15.3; 16.8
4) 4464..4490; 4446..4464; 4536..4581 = -1.6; 14.8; 16.8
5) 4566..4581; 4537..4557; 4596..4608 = -0.5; 16.4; 16.5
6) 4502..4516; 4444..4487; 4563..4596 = -1.3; 15.6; 16.8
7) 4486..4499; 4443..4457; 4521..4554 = -0.7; 15.1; 15.9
